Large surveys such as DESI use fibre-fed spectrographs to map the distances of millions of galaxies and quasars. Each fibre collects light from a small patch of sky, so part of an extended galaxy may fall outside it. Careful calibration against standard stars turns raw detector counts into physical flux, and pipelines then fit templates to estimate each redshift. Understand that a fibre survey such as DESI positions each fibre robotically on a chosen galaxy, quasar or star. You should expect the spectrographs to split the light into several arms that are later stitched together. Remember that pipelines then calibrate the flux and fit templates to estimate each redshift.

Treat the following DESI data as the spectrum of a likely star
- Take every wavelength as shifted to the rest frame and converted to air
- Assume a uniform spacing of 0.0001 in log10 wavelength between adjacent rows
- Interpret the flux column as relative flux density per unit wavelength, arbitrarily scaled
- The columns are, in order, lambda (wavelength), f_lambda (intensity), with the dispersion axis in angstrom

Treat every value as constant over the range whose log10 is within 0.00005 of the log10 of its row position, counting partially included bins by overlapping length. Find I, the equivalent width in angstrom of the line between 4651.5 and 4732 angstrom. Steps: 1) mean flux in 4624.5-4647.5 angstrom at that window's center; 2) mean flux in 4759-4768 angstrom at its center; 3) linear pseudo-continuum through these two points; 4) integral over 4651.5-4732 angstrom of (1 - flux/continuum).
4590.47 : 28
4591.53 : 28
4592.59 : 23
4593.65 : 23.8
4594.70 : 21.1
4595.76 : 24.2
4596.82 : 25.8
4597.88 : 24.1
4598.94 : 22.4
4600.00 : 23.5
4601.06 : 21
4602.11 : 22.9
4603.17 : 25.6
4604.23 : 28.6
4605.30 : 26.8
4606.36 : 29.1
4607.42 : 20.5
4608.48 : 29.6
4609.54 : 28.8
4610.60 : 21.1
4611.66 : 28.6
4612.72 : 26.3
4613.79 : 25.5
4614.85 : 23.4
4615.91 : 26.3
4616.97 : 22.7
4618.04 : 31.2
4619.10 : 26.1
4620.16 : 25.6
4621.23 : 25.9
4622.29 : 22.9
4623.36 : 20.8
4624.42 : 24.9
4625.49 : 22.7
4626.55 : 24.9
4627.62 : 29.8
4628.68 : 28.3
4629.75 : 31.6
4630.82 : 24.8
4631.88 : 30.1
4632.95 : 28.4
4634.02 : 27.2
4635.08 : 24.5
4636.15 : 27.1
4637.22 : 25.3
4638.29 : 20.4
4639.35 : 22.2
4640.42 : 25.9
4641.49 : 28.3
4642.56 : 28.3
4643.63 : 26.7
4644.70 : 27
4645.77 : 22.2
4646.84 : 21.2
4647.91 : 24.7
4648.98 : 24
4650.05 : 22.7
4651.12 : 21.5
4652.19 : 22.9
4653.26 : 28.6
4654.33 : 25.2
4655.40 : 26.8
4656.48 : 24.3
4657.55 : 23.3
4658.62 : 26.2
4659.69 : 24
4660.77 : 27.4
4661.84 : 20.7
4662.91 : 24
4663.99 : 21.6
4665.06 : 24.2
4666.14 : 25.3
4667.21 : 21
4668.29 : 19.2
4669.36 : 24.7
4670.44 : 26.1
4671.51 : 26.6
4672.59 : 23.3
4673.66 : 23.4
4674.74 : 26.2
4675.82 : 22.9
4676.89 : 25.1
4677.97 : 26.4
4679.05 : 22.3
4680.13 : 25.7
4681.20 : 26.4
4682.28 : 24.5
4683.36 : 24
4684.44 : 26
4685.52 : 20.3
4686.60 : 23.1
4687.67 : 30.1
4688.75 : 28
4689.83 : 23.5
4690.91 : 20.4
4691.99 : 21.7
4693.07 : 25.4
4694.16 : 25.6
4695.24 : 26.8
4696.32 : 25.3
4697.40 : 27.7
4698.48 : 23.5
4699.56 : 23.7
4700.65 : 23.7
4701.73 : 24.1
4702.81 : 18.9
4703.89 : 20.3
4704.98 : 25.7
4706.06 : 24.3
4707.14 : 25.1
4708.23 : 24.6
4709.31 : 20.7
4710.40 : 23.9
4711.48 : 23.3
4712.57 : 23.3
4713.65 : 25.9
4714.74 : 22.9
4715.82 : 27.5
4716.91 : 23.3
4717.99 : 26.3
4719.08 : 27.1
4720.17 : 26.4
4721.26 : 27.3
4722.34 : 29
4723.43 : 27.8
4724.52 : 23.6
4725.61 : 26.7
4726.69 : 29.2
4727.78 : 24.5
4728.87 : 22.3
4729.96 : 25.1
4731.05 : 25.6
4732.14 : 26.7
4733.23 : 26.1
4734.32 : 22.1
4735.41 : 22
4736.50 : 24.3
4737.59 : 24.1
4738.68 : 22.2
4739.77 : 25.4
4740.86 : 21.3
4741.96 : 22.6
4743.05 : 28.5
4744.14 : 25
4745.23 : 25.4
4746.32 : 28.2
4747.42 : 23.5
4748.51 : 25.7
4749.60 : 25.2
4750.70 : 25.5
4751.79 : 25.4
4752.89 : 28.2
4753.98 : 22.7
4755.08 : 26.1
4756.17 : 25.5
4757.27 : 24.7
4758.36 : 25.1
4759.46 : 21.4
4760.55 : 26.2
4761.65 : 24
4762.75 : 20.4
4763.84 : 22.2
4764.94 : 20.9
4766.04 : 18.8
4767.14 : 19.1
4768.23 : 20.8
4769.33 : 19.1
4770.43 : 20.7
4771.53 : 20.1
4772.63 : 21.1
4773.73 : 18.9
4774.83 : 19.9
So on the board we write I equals -1.9 angstrom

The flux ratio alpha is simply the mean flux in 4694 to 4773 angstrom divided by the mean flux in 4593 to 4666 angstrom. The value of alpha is 0.96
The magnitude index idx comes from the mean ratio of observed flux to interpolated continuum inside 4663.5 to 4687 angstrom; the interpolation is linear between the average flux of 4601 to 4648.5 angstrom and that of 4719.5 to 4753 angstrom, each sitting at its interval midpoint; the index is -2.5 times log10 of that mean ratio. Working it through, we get 0.066 mag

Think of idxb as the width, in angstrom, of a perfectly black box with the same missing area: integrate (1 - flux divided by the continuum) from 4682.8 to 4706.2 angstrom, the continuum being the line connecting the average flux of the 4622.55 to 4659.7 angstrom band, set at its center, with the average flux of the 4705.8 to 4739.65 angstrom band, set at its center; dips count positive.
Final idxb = 0.84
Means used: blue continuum 25.3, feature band 24.2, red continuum 25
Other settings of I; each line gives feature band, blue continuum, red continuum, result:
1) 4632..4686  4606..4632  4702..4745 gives 1.9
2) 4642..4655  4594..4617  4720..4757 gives 0.2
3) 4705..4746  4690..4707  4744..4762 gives -0.7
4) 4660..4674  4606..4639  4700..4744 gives 0.9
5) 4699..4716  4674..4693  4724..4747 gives 0.8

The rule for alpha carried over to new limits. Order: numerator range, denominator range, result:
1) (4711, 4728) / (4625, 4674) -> 1.04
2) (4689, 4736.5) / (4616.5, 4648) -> 0.96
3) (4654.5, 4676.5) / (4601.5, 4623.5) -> 0.94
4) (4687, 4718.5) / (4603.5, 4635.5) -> 0.93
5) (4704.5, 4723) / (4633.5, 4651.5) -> 1.02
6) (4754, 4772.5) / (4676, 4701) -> 0.90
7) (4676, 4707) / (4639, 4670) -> 1.00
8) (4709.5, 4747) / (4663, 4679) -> 1.05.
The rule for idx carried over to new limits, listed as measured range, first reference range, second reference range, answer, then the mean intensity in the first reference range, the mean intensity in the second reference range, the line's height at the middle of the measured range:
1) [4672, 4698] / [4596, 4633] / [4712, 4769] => 0.01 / 25.7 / 24.6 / 25.1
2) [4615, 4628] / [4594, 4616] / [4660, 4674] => -0.03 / 25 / 23.7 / 24.6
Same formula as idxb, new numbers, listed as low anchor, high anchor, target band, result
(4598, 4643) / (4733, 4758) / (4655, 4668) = 0.7 angstrom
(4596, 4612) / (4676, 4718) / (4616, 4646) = -1.3 angstrom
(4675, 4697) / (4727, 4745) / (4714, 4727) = -1.0 angstrom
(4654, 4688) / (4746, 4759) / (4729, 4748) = 0.5 angstrom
